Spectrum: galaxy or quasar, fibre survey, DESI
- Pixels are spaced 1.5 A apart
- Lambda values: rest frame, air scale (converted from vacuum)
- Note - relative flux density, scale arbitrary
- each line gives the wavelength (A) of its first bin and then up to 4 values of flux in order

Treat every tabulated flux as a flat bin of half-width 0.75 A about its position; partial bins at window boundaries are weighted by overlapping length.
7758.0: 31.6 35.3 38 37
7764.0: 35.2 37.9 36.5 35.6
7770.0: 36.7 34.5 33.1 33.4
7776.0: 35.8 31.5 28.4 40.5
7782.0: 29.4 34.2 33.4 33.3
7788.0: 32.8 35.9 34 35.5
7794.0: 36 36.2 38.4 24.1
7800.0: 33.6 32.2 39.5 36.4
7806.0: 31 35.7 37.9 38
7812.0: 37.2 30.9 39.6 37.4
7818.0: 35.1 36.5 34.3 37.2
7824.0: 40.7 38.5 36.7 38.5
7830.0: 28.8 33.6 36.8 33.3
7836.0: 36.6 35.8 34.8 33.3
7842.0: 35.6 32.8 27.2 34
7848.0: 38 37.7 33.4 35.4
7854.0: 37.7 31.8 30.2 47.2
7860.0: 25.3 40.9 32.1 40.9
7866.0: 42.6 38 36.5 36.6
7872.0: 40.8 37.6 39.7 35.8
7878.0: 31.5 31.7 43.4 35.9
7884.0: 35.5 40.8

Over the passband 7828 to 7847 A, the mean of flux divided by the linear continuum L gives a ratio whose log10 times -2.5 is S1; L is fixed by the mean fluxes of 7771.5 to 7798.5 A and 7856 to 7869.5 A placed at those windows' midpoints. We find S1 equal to 0.07 mag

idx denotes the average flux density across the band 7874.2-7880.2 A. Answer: 34.7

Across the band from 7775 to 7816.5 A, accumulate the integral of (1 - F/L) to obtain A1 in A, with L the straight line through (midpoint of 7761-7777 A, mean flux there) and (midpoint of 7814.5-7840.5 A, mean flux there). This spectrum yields 1.5 A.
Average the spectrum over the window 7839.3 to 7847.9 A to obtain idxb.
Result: 33.1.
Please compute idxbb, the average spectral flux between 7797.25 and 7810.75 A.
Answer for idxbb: 34.3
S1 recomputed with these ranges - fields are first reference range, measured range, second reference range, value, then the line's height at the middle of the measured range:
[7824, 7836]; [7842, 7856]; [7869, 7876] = 0.08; 36.8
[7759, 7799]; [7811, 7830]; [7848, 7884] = -0.03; 35.6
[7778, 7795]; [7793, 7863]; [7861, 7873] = 0.03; 36.3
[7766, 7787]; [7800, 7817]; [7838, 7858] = -0.05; 34.1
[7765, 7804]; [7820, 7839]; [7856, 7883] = 0.00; 35.7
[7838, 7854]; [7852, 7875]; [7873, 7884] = -0.05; 35.5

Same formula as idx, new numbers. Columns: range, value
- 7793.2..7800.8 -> 33.7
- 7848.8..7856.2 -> 35.2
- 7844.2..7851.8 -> 34.1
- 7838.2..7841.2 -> 34.1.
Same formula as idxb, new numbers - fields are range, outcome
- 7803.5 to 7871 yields 35.8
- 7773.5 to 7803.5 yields 33.9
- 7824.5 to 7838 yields 35.5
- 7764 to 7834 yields 35.1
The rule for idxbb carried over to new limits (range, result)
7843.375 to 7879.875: 35.9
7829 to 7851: 34.2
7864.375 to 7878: 38.2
